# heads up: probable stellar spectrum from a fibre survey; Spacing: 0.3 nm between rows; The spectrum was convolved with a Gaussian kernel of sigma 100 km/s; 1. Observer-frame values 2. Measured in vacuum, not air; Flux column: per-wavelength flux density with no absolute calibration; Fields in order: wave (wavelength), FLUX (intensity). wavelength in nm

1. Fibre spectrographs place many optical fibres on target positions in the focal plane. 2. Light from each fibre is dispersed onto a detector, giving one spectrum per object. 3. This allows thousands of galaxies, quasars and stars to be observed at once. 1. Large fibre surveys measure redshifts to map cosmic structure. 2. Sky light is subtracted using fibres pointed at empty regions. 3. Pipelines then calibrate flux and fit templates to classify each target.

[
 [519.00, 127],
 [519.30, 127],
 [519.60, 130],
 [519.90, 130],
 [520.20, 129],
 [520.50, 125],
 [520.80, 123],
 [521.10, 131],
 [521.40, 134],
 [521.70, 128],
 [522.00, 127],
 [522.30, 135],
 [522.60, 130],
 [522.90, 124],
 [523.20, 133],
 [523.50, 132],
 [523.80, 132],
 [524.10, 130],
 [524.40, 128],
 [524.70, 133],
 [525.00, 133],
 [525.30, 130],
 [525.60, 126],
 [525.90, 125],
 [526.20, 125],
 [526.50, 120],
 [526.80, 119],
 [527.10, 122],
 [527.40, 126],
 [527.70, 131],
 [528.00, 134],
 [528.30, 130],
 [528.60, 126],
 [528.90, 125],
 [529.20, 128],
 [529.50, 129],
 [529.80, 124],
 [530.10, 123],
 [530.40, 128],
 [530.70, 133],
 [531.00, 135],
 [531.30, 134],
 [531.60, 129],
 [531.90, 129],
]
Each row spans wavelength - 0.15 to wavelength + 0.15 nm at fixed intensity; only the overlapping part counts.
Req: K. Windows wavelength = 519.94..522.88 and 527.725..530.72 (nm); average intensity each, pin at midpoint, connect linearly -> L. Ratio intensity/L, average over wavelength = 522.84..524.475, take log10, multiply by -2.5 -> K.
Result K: -0.01 mag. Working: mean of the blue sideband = 129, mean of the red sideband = 128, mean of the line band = 130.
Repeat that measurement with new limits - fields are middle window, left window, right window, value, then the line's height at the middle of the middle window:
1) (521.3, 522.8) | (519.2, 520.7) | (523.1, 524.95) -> -0.01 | 130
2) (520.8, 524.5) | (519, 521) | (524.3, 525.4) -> -0.01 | 129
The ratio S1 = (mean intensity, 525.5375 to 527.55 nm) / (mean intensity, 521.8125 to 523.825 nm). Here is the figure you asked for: 0.95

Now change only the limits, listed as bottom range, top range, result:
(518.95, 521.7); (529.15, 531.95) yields 1.01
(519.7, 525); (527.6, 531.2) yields 0.99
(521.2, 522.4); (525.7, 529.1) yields 0.96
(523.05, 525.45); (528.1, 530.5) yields 0.96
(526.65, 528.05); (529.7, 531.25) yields 1.03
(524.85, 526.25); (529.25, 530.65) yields 0.99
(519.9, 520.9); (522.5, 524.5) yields 1.03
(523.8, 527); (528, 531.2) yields 1.01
